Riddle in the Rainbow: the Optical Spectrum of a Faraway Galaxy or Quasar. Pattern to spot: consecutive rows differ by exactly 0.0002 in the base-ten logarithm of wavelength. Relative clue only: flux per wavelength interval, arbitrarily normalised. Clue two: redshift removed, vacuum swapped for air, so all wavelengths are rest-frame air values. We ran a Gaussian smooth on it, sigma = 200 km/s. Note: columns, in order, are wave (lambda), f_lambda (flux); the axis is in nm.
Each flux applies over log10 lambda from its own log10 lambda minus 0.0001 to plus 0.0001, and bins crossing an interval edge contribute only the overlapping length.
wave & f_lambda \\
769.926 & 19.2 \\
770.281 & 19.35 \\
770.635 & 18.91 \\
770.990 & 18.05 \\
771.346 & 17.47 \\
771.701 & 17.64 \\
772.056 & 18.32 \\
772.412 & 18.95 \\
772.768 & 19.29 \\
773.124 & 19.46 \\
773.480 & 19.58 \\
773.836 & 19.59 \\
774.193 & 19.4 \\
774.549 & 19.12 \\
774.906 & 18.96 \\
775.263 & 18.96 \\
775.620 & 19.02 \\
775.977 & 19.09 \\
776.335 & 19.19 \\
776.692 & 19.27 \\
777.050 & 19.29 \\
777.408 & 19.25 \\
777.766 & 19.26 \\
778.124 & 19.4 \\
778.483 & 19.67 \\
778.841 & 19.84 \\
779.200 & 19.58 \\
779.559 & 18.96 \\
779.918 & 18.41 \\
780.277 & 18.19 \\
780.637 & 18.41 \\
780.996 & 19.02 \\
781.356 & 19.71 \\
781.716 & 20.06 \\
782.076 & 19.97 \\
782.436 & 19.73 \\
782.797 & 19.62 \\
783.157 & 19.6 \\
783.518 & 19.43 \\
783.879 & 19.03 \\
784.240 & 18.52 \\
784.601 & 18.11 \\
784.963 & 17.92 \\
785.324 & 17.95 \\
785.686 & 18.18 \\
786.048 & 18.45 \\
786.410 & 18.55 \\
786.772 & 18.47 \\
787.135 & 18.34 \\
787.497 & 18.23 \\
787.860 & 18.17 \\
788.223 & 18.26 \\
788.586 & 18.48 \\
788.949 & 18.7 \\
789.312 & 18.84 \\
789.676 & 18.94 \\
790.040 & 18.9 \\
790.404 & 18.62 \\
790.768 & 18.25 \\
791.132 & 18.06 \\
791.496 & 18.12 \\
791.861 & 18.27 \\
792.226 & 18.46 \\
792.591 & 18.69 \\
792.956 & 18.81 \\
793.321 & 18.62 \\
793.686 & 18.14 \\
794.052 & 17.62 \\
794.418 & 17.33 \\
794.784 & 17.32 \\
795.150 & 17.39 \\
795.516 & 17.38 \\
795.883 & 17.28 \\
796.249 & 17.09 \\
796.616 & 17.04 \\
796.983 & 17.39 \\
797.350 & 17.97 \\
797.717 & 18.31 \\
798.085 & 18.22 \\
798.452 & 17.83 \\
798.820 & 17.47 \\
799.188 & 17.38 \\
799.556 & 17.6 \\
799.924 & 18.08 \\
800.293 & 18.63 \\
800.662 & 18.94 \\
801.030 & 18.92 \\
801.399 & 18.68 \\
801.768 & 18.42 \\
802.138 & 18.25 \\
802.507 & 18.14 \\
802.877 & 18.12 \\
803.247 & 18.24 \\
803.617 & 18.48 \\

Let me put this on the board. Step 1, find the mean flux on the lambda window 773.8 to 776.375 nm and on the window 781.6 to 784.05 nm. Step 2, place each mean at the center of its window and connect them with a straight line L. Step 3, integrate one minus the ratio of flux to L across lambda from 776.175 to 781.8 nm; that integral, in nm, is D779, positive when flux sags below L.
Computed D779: 0.05 nm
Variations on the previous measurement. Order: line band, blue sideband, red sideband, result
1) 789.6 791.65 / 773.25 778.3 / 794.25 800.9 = -0.029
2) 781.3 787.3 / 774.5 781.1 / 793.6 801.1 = -0.080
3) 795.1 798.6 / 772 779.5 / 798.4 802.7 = 0.146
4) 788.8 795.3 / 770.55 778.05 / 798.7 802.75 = 0.068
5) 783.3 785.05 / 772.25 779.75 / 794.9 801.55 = 0.010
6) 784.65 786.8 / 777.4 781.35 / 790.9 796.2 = 0.041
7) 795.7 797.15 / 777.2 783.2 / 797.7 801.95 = 0.095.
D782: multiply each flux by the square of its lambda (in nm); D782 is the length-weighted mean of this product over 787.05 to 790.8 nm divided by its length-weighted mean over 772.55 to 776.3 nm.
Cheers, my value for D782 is 1.00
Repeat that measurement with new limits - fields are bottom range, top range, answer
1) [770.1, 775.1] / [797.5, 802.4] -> 1.03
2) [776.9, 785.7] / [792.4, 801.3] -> 0.98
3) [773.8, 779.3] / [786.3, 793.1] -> 0.99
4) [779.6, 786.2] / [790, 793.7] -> 1.00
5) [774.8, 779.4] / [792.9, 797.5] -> 0.96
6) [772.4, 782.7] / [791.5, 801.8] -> 0.98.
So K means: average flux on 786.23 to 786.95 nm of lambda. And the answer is 18.5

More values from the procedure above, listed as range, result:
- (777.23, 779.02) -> 19.5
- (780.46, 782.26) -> 19.4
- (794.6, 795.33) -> 17.4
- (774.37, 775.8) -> 19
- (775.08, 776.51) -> 19.1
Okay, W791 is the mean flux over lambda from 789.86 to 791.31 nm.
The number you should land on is 18.5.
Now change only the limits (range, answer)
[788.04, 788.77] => 18.4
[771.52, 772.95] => 18.6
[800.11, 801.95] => 18.7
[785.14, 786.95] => 18.3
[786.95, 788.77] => 18.3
